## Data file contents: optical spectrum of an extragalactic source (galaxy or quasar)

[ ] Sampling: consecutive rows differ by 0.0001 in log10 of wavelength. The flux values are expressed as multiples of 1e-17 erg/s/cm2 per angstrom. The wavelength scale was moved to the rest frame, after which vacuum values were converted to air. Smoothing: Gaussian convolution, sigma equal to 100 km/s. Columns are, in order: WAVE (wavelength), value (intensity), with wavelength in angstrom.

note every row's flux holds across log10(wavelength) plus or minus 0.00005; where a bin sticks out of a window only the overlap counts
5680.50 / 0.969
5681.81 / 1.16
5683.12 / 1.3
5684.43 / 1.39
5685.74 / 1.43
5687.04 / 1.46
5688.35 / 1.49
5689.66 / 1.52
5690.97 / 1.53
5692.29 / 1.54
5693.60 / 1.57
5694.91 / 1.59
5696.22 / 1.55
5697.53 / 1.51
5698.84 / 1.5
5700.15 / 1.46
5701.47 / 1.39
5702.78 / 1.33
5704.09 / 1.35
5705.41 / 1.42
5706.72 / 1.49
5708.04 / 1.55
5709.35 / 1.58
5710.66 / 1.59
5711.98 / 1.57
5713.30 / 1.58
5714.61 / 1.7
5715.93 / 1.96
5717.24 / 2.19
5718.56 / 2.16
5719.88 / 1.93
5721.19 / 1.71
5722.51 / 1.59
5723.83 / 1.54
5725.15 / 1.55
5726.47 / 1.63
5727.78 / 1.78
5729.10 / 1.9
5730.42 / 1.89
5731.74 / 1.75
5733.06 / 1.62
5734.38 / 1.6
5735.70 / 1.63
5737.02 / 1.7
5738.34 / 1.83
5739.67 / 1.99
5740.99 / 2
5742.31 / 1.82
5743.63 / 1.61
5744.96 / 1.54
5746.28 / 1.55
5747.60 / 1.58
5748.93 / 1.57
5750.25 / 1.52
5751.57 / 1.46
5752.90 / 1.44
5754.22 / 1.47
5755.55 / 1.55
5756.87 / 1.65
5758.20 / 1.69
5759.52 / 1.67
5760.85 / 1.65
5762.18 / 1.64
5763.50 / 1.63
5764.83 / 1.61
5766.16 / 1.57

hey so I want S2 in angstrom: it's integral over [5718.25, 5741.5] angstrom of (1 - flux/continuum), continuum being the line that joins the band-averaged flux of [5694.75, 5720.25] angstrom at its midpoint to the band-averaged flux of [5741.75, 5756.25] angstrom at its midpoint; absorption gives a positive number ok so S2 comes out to -2.6 angstrom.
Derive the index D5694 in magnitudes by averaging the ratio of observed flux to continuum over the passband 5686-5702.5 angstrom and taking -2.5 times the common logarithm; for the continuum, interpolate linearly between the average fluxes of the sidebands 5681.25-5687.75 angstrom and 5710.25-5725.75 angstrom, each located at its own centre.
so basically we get -0.03 mag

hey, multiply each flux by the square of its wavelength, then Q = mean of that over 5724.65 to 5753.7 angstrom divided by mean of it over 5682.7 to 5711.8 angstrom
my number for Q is 1.1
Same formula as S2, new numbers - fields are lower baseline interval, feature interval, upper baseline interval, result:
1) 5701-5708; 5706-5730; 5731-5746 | -2.9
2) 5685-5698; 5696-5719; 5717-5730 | 0.8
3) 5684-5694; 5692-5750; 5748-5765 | -4.6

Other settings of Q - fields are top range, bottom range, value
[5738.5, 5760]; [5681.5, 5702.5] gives 1.14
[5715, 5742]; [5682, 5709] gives 1.24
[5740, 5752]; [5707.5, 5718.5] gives 0.95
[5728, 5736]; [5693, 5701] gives 1.15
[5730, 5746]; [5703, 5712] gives 1.18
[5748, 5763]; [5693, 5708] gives 1.09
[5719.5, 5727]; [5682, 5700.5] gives 1.13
